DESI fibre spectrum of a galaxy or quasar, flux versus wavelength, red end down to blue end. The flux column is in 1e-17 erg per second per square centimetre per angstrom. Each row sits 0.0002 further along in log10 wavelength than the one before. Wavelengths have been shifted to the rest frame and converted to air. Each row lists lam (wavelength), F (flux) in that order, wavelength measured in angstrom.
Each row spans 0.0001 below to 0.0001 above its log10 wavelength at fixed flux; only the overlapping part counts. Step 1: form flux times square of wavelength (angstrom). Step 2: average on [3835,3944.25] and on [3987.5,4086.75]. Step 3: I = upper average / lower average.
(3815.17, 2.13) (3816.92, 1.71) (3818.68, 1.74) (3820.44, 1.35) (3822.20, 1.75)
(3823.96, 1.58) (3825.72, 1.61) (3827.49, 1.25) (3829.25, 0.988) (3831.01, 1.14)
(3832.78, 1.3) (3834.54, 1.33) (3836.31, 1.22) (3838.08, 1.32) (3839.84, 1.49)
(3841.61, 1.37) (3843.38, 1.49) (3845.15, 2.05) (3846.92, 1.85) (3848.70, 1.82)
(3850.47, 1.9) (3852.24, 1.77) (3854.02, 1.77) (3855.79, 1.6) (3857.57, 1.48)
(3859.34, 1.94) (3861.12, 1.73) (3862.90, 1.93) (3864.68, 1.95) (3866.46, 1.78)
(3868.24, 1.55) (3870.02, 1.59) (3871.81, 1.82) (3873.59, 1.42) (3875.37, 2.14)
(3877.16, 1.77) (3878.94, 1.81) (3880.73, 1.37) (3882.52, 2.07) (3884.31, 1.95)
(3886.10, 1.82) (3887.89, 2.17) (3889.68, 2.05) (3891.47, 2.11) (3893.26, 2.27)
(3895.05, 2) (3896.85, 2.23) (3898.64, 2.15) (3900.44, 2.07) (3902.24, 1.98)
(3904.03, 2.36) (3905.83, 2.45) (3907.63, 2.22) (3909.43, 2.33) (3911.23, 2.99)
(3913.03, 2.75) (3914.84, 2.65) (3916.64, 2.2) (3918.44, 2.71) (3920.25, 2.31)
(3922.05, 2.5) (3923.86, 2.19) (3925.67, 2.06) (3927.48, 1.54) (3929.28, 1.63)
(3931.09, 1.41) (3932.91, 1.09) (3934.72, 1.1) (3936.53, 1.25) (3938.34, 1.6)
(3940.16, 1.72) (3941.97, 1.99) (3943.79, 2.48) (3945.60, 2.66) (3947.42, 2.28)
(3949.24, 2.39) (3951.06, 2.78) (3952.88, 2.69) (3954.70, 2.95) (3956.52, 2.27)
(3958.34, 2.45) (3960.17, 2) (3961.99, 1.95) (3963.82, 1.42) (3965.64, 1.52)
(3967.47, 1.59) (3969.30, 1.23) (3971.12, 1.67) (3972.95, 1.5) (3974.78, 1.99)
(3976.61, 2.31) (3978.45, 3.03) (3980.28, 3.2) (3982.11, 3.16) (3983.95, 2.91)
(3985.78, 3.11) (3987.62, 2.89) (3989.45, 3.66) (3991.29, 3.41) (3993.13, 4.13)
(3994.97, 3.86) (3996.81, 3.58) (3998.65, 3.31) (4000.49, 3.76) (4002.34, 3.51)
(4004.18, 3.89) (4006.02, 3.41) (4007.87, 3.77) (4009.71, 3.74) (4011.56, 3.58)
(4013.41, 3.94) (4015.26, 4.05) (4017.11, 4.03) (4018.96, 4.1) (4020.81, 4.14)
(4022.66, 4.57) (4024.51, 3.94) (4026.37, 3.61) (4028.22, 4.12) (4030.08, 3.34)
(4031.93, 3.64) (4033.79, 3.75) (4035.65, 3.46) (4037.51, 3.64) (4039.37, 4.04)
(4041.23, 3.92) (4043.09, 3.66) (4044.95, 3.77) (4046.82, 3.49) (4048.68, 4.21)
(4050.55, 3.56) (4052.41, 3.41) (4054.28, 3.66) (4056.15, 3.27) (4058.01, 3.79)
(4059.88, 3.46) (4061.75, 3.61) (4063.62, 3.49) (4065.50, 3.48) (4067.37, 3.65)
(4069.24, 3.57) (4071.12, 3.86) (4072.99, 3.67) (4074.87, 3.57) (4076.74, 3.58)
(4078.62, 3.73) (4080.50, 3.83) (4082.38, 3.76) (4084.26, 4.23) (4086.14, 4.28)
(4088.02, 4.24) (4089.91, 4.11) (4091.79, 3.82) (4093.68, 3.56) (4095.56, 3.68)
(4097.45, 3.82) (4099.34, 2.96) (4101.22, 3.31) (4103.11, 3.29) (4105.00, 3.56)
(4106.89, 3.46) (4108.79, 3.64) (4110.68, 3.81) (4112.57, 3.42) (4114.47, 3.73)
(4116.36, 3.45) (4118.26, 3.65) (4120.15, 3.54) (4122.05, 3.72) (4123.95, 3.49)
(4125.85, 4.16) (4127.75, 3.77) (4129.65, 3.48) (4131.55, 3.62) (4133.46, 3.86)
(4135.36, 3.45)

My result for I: 2.1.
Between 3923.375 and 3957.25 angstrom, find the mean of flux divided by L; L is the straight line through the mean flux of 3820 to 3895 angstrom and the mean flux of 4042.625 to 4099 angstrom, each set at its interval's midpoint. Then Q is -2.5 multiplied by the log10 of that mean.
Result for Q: 0.24 mag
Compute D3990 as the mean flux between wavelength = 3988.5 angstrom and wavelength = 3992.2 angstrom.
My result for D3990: 3.53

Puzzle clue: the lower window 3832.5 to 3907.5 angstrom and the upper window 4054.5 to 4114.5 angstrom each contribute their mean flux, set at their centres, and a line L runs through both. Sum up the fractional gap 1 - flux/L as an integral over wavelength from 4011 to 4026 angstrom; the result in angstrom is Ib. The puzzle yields -4.6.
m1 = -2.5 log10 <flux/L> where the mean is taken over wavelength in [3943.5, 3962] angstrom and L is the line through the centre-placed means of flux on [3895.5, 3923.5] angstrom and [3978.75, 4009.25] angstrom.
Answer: 0.19 mag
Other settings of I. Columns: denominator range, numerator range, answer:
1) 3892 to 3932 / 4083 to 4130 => 1.83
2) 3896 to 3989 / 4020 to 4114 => 1.79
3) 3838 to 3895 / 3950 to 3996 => 1.50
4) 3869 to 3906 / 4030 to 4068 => 2.00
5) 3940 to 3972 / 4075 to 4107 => 1.88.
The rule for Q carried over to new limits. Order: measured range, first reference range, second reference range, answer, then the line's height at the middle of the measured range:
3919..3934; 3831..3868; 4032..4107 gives 0.26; 2.36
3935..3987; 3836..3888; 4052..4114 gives 0.18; 2.59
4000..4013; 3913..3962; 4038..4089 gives -0.22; 3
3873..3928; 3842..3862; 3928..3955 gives -0.15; 1.87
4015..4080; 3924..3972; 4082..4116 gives -0.21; 3.09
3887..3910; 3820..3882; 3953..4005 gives -0.08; 2.02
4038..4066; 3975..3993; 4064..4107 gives -0.05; 3.49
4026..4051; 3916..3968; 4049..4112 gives -0.18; 3.17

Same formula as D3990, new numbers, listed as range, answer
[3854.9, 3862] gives 1.69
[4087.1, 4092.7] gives 4.06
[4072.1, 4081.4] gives 3.68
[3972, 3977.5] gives 1.93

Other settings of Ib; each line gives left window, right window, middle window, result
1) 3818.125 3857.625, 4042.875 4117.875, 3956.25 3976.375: 6.6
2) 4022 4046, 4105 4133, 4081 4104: -0.4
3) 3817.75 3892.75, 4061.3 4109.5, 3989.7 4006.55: -4.3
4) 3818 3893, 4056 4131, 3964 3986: 3.9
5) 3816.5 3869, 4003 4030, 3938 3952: 3.3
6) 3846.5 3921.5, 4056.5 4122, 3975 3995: -2.4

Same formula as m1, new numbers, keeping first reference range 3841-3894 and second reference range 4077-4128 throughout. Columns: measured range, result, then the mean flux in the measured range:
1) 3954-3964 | 0.152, 2.21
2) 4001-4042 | -0.247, 3.83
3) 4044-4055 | -0.127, 3.68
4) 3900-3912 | -0.108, 2.35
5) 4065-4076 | -0.061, 3.64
